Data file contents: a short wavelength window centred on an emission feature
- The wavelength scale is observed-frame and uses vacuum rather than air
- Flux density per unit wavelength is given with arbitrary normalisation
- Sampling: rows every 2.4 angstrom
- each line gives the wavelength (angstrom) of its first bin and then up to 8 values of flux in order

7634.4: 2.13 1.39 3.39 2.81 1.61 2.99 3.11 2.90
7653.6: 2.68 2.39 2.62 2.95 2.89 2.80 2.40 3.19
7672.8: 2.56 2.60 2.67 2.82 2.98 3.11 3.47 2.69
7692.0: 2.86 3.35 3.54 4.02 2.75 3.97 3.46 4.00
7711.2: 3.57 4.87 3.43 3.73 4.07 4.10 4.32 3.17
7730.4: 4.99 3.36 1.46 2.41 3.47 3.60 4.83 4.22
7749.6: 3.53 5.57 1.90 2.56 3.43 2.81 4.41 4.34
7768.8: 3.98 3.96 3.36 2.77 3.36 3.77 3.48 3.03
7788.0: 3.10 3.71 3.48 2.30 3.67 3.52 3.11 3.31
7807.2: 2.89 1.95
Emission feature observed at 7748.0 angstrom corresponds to Mg II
